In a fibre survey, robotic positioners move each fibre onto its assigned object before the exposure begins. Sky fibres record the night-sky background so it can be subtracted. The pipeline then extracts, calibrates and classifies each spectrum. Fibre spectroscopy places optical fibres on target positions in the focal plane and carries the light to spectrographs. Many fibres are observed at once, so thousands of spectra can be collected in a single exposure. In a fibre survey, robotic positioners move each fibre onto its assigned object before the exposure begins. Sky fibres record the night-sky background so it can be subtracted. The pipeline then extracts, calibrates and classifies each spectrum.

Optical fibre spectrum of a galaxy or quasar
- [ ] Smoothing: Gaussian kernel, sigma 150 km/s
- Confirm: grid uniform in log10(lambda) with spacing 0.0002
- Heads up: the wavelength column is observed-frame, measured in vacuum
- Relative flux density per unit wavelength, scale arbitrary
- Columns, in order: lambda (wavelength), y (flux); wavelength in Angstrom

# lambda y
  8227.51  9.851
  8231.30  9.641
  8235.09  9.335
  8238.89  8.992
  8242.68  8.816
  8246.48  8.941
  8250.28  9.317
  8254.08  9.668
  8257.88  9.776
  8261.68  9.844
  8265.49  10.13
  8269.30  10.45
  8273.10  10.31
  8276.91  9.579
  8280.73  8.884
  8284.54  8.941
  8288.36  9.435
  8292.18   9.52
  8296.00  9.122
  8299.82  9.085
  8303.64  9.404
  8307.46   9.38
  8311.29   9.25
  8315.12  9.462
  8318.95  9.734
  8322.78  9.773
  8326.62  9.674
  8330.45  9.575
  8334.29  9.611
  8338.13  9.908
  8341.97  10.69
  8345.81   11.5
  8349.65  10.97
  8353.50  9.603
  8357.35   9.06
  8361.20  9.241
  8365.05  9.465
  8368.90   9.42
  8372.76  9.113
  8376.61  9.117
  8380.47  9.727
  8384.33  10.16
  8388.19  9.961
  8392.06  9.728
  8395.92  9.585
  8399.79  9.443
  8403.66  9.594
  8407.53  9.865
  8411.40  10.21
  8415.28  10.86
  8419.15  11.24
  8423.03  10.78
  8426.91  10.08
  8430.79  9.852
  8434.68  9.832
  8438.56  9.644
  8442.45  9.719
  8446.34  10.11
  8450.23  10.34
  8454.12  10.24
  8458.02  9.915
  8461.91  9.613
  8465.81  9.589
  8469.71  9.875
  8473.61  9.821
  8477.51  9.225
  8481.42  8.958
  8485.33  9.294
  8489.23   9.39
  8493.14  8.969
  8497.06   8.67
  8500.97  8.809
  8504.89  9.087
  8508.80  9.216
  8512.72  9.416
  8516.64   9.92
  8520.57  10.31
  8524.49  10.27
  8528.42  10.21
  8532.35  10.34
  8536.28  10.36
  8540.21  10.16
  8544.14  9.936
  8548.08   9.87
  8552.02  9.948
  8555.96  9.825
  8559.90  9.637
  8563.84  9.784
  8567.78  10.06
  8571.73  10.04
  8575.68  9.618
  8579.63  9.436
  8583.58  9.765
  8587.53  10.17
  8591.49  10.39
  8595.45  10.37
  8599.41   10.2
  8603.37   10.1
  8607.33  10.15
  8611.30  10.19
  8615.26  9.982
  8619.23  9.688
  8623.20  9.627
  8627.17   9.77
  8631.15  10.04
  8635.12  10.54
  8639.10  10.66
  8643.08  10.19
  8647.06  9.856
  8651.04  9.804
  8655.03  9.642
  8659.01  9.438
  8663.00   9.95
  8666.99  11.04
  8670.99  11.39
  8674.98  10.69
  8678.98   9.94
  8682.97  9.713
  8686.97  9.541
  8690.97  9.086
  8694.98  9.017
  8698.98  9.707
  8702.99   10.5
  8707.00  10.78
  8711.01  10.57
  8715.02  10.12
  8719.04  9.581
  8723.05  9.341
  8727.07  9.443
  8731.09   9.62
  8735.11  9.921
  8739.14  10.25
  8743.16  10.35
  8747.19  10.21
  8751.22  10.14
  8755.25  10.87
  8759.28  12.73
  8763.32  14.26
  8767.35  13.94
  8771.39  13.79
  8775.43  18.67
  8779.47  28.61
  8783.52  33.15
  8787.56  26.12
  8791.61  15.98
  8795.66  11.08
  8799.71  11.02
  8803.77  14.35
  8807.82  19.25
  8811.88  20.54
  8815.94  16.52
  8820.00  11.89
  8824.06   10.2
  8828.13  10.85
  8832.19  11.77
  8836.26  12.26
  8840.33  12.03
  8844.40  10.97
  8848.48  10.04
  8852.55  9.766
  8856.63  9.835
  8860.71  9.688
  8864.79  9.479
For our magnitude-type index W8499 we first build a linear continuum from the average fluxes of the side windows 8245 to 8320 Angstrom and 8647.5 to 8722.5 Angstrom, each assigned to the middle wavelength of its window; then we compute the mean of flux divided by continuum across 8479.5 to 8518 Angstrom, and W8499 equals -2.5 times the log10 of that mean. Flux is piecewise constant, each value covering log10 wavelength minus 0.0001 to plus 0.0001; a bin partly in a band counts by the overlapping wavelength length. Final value 0.07 mag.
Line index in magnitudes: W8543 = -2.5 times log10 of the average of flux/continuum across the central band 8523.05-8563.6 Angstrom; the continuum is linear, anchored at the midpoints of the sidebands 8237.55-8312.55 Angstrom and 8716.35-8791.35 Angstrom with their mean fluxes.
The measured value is 0.219 mag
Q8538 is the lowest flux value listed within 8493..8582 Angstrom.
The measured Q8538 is 8.67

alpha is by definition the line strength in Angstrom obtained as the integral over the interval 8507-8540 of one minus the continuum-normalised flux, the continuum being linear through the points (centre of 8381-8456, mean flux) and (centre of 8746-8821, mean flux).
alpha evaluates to 5.3 Angstrom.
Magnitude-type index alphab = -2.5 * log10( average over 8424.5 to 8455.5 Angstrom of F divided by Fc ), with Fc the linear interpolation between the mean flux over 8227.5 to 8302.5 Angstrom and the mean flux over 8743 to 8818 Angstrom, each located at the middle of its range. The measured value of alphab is 0.19 mag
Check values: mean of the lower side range 9.47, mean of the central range 9.98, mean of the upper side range 16.6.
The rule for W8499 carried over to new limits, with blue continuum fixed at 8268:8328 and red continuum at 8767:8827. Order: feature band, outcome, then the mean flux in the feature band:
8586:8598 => 0.36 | 10.3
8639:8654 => 0.45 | 10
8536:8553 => 0.32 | 10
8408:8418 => 0.09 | 10.5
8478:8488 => 0.34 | 9.16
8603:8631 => 0.43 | 9.93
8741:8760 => 0.49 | 10.7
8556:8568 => 0.37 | 9.8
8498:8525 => 0.34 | 9.51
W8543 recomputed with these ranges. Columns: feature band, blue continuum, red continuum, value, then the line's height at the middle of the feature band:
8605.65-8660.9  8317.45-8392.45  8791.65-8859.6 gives 0.16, 11.5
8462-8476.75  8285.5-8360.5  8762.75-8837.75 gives 0.21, 11.8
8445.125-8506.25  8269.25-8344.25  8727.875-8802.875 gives 0.21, 11.6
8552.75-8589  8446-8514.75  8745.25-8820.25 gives 0.18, 11.6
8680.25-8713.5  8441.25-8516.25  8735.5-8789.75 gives 0.43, 14.7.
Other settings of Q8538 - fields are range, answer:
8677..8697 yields 9.017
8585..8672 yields 9.438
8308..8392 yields 9.06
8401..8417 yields 9.594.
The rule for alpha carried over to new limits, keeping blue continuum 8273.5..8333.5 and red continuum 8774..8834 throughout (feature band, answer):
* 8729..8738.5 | 3.7 Angstrom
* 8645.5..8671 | 8.4 Angstrom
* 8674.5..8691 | 6.0 Angstrom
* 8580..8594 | 3.9 Angstrom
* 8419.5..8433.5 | 1.3 Angstrom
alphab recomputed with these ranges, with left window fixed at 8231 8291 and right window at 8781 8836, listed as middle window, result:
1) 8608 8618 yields 0.35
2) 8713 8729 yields 0.50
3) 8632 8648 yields 0.35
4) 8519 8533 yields 0.24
